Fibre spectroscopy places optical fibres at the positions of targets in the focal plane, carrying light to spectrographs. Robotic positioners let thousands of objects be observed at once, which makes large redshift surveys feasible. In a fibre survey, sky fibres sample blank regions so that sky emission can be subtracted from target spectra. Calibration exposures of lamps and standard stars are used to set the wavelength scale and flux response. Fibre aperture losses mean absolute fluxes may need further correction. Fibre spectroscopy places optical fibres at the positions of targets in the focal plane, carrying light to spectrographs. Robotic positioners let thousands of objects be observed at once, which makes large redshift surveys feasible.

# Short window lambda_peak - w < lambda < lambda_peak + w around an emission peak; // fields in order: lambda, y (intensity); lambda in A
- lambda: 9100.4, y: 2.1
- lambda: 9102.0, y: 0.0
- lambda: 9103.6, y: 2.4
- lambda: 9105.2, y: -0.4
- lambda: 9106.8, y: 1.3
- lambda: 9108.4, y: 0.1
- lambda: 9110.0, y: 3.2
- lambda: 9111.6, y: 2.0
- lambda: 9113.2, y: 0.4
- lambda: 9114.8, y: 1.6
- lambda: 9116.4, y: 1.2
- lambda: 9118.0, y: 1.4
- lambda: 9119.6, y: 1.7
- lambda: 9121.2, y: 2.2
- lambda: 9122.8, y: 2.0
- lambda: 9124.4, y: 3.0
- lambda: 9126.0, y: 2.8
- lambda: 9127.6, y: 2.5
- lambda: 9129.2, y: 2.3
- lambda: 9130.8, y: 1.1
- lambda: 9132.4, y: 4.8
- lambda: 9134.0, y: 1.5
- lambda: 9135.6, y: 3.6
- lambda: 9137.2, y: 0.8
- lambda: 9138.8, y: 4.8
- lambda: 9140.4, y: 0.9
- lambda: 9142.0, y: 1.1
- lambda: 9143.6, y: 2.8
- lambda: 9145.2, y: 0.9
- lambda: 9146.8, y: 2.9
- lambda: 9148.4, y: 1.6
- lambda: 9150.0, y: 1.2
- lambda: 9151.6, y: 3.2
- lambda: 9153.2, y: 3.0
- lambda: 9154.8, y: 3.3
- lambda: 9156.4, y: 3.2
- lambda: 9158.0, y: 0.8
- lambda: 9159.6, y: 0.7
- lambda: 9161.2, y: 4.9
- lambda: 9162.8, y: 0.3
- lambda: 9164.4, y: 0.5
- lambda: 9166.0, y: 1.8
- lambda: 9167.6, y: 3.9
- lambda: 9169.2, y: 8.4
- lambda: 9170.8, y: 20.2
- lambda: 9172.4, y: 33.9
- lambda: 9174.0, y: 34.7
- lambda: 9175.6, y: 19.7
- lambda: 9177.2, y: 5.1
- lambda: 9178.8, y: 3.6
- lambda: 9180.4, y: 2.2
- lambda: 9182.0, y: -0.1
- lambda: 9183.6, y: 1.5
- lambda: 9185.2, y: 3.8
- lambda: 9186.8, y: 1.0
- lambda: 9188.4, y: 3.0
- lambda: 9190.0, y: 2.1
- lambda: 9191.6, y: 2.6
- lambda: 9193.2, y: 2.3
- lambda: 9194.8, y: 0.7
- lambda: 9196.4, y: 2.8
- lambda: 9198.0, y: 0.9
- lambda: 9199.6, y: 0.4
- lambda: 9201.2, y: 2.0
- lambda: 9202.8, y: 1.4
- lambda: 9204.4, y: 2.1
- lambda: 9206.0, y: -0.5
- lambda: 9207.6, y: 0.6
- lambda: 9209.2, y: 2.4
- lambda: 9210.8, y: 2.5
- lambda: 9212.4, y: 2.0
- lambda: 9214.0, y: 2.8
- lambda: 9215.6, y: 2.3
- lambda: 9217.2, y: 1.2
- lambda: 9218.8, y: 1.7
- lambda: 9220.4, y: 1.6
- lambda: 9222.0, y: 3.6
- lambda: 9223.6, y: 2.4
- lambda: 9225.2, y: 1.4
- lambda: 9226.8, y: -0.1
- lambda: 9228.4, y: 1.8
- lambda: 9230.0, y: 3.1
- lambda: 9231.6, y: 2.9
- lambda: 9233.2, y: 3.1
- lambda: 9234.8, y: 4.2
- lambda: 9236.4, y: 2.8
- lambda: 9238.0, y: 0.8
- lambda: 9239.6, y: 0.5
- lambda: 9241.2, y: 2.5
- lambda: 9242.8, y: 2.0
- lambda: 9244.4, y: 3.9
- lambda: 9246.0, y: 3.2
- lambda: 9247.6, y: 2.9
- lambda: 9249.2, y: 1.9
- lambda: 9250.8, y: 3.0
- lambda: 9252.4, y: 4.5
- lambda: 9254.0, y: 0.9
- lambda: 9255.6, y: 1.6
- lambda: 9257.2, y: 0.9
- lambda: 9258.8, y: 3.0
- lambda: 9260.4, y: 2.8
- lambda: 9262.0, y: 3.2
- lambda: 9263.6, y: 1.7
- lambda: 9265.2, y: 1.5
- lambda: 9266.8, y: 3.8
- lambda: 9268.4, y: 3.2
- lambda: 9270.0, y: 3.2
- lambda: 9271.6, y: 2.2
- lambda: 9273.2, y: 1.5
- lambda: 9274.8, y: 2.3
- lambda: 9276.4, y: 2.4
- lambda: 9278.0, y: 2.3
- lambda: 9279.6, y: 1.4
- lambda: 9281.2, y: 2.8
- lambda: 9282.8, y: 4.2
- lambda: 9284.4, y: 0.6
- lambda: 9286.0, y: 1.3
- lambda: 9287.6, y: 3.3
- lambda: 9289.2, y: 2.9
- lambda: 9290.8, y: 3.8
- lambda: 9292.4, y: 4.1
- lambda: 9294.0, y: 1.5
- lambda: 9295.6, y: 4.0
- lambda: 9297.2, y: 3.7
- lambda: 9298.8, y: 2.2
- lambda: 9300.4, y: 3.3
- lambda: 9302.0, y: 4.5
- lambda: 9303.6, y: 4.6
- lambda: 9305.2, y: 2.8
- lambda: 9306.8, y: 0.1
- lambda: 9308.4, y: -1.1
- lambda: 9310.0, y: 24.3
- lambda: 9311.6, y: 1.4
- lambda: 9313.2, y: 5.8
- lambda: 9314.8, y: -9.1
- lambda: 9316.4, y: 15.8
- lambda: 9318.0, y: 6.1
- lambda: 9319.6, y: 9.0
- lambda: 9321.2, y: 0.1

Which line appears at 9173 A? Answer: [O III] 5007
